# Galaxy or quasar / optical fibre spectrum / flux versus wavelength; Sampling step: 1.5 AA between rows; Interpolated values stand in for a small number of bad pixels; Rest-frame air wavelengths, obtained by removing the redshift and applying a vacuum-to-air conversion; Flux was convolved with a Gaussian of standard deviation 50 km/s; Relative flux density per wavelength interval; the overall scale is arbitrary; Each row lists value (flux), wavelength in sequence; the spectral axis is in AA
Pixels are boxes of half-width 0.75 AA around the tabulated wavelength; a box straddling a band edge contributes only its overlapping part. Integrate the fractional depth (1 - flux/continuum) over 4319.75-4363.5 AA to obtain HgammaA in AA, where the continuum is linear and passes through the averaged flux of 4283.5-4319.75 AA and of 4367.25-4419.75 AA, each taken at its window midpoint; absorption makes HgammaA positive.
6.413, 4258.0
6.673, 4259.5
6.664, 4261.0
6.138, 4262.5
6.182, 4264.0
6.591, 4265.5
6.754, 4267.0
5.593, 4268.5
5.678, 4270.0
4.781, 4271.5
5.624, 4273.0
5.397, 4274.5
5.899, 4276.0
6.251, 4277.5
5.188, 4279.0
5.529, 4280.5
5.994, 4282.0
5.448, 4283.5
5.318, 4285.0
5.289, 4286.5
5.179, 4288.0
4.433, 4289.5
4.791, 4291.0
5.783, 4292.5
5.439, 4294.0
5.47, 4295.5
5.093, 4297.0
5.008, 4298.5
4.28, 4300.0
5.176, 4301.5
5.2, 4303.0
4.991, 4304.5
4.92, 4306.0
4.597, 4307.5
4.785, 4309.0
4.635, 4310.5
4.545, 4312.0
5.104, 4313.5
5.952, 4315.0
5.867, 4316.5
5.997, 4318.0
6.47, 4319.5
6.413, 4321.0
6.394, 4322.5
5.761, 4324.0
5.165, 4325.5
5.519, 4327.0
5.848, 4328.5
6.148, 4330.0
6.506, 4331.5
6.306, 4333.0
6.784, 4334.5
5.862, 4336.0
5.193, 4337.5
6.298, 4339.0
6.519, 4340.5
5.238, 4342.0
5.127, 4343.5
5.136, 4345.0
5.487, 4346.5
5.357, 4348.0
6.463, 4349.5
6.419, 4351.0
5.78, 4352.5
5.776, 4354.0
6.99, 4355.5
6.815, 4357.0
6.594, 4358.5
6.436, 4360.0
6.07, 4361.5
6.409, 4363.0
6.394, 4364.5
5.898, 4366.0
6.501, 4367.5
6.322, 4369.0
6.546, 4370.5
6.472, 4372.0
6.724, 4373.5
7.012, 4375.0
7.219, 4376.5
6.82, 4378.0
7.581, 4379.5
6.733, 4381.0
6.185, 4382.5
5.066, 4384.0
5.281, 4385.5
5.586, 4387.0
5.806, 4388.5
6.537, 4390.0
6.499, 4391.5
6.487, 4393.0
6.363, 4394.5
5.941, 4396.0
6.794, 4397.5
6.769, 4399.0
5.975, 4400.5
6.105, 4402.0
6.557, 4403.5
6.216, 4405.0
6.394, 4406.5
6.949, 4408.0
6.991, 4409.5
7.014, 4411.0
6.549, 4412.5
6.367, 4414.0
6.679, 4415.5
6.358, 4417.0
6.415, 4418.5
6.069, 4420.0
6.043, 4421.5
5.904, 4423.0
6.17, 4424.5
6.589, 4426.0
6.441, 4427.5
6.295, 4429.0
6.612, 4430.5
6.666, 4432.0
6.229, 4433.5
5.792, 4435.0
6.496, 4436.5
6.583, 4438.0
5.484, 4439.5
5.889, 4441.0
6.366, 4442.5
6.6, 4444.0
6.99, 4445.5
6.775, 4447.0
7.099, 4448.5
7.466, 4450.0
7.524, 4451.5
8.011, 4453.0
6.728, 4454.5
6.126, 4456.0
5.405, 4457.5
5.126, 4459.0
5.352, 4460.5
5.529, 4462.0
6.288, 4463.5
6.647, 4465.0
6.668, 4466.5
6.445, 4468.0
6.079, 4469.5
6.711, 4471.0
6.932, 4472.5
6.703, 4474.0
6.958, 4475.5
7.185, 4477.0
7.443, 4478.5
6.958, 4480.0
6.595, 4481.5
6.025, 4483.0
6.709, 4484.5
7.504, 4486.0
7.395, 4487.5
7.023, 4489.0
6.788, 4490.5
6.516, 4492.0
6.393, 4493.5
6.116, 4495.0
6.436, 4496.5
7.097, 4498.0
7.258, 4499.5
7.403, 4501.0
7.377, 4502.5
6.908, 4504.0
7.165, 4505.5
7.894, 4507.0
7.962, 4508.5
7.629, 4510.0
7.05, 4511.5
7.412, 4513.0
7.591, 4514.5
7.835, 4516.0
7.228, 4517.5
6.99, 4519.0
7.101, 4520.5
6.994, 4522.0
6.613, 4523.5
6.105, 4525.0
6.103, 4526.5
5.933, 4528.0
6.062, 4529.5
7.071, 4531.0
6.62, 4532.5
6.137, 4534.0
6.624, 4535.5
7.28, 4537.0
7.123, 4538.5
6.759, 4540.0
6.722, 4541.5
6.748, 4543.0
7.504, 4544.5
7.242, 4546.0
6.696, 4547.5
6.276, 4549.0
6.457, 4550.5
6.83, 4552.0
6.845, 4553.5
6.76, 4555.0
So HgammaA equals -2.4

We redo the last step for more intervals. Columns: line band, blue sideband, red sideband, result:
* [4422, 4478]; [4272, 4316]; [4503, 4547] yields -0.4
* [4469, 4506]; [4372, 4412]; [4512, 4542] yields -0.9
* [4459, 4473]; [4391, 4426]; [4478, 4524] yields 1.3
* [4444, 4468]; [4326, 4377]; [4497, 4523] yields 1.4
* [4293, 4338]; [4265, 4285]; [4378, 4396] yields 2.9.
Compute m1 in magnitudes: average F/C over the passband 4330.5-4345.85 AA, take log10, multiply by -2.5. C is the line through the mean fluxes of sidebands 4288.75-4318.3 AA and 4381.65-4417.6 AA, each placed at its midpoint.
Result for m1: -0.07 mag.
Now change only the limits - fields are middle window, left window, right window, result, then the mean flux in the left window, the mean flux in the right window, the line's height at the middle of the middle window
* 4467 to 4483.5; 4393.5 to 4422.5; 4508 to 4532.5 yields 0.00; 6.45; 6.96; 6.75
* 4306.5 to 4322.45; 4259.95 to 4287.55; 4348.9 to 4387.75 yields 0.11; 5.8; 6.39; 6.05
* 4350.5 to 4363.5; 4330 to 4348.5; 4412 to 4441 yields -0.08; 5.84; 6.29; 5.93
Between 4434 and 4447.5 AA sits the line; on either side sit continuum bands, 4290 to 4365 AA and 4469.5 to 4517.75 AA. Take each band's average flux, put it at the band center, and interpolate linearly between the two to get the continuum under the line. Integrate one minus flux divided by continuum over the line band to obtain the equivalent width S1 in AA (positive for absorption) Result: 0.62 AA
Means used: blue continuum 5.7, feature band 6.32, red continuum 7.05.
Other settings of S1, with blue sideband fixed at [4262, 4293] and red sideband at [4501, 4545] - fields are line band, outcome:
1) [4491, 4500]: 0.3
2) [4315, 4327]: -0.3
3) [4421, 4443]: 0.8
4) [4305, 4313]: 1.5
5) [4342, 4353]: 0.6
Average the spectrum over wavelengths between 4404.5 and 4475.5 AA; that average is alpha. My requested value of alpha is 6.45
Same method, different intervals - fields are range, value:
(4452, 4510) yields 6.75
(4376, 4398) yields 6.31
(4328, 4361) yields 6.05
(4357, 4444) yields 6.38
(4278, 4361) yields 5.62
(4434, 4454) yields 6.69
